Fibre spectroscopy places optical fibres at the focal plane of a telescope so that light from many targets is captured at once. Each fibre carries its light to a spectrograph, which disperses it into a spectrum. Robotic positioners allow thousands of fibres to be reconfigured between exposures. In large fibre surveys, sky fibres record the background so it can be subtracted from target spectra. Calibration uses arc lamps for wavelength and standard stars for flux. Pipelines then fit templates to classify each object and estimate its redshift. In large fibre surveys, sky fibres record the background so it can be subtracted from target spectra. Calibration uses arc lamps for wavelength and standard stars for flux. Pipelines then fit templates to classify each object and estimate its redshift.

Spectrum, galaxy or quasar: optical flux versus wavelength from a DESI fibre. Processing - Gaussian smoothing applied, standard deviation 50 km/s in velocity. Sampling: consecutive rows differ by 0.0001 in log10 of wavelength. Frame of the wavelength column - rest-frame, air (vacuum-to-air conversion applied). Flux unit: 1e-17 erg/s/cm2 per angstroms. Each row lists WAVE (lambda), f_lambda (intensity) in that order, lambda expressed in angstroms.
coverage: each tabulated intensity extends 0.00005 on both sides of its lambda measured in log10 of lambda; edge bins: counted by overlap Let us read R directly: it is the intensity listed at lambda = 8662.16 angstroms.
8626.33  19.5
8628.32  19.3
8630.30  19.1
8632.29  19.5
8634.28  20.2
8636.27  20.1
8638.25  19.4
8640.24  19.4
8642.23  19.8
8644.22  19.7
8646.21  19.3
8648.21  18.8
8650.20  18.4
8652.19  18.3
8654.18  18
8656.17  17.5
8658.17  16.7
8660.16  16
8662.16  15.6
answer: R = 15.6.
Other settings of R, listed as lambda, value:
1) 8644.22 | 19.7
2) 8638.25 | 19.4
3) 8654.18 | 18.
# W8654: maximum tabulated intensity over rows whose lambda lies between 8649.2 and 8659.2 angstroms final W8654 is 18.4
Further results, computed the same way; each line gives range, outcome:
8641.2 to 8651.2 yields 19.8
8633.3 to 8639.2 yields 20.2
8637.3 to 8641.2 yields 19.4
